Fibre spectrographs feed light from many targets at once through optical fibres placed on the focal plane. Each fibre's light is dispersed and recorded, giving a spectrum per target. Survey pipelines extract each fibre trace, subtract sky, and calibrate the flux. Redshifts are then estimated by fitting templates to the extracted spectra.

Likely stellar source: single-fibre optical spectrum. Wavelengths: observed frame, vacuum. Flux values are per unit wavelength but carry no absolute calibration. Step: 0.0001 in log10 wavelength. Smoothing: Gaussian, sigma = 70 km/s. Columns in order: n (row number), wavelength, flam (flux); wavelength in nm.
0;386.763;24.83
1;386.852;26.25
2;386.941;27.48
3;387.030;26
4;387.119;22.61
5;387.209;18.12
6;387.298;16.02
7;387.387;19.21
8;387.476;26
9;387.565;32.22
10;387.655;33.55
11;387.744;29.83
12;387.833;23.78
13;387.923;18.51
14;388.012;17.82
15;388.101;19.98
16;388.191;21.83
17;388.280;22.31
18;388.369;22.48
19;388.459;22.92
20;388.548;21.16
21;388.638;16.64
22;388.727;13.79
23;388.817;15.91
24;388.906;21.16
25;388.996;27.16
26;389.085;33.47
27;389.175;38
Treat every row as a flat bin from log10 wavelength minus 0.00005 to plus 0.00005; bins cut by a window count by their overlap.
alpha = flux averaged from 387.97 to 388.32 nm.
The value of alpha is 20.5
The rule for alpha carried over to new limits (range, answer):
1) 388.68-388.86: 14.9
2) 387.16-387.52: 19.8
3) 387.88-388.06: 18.3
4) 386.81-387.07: 26.6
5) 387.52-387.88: 29.7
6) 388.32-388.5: 22.7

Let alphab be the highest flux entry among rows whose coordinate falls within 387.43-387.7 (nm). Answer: 33.55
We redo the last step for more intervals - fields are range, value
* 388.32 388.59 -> 22.92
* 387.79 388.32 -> 23.78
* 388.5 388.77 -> 21.16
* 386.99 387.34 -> 26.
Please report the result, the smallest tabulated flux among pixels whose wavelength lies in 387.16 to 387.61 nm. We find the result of 16.02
